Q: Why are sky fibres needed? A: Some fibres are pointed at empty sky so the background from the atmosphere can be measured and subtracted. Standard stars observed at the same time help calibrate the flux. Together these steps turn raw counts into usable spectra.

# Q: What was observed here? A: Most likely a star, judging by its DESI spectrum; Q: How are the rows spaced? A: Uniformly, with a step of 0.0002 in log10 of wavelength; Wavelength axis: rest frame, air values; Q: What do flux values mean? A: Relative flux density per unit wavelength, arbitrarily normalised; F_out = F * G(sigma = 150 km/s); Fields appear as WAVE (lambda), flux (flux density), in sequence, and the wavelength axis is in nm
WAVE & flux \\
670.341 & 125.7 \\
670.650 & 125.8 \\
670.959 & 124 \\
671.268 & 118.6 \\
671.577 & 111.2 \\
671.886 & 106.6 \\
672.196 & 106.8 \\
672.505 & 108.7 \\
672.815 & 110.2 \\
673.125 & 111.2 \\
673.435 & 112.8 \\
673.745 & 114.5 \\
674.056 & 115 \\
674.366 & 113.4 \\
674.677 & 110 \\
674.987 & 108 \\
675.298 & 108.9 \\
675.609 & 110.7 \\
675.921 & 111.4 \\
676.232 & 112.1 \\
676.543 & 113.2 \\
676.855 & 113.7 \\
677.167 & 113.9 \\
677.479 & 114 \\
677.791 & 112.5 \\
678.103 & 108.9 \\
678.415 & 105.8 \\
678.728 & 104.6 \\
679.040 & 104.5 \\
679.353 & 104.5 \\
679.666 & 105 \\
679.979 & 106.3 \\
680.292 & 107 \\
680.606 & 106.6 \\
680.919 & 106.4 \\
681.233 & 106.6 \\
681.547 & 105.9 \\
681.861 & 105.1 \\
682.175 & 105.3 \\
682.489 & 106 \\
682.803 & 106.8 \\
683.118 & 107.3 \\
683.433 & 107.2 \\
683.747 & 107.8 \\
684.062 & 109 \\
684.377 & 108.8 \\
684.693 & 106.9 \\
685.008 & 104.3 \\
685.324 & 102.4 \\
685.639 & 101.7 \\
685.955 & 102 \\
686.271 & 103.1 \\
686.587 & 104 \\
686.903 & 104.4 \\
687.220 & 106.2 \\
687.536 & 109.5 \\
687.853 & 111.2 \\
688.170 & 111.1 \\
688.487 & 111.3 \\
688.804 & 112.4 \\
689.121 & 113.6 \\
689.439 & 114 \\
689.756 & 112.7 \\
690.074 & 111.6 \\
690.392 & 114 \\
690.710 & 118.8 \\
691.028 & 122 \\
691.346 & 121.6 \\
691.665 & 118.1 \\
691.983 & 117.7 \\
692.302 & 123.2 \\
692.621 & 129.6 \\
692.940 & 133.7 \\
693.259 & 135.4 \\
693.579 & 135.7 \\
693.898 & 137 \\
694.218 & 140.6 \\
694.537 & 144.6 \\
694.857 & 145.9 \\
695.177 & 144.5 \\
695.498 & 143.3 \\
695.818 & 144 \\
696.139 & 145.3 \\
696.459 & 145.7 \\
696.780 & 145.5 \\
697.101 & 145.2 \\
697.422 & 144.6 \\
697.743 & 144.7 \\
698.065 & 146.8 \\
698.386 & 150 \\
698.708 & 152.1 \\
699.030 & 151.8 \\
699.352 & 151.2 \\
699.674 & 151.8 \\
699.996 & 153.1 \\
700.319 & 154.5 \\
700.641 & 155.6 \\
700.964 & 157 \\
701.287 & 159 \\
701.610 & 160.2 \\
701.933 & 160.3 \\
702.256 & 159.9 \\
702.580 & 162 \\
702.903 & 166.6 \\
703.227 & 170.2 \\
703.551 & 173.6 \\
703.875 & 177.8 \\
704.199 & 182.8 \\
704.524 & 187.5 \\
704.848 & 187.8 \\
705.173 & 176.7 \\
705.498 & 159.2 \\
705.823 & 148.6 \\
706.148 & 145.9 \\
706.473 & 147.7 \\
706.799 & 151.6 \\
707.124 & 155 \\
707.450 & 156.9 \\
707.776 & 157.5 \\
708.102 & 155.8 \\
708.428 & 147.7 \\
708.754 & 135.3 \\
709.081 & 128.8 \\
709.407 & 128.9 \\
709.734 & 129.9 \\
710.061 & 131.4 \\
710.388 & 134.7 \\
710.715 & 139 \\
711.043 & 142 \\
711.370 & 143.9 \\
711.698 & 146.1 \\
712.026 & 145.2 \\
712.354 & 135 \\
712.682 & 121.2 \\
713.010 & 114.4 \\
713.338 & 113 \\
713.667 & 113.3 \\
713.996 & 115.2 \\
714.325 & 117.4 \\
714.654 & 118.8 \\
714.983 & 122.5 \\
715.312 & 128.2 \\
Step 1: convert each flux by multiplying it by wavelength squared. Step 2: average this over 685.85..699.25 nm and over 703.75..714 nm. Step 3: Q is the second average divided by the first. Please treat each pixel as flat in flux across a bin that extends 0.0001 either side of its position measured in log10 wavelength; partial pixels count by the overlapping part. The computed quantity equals 1.19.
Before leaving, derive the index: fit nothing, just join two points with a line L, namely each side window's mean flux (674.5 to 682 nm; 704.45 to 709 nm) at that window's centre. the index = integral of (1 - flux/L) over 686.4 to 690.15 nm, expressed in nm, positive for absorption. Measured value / 0.46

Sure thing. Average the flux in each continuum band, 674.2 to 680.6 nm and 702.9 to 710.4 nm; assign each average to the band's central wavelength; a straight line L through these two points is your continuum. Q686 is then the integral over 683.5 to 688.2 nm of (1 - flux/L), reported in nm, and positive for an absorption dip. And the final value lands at 0.64 nm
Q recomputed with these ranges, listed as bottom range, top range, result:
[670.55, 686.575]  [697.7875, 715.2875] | 1.47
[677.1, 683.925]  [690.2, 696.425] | 1.29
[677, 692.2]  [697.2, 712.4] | 1.49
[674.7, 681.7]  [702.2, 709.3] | 1.60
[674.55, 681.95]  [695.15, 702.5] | 1.48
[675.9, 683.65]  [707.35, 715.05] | 1.35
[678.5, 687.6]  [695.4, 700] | 1.46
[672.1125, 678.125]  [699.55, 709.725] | 1.54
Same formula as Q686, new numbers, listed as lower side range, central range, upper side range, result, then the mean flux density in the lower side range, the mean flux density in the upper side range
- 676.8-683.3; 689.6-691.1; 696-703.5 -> 0.19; 107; 154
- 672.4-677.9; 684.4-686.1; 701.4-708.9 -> 0.33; 112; 162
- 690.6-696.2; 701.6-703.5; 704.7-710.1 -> -0.26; 133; 150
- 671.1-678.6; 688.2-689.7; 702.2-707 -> 0.27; 111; 167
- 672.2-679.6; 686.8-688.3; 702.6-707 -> 0.28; 110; 167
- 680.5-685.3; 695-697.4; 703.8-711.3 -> -0.25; 107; 152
